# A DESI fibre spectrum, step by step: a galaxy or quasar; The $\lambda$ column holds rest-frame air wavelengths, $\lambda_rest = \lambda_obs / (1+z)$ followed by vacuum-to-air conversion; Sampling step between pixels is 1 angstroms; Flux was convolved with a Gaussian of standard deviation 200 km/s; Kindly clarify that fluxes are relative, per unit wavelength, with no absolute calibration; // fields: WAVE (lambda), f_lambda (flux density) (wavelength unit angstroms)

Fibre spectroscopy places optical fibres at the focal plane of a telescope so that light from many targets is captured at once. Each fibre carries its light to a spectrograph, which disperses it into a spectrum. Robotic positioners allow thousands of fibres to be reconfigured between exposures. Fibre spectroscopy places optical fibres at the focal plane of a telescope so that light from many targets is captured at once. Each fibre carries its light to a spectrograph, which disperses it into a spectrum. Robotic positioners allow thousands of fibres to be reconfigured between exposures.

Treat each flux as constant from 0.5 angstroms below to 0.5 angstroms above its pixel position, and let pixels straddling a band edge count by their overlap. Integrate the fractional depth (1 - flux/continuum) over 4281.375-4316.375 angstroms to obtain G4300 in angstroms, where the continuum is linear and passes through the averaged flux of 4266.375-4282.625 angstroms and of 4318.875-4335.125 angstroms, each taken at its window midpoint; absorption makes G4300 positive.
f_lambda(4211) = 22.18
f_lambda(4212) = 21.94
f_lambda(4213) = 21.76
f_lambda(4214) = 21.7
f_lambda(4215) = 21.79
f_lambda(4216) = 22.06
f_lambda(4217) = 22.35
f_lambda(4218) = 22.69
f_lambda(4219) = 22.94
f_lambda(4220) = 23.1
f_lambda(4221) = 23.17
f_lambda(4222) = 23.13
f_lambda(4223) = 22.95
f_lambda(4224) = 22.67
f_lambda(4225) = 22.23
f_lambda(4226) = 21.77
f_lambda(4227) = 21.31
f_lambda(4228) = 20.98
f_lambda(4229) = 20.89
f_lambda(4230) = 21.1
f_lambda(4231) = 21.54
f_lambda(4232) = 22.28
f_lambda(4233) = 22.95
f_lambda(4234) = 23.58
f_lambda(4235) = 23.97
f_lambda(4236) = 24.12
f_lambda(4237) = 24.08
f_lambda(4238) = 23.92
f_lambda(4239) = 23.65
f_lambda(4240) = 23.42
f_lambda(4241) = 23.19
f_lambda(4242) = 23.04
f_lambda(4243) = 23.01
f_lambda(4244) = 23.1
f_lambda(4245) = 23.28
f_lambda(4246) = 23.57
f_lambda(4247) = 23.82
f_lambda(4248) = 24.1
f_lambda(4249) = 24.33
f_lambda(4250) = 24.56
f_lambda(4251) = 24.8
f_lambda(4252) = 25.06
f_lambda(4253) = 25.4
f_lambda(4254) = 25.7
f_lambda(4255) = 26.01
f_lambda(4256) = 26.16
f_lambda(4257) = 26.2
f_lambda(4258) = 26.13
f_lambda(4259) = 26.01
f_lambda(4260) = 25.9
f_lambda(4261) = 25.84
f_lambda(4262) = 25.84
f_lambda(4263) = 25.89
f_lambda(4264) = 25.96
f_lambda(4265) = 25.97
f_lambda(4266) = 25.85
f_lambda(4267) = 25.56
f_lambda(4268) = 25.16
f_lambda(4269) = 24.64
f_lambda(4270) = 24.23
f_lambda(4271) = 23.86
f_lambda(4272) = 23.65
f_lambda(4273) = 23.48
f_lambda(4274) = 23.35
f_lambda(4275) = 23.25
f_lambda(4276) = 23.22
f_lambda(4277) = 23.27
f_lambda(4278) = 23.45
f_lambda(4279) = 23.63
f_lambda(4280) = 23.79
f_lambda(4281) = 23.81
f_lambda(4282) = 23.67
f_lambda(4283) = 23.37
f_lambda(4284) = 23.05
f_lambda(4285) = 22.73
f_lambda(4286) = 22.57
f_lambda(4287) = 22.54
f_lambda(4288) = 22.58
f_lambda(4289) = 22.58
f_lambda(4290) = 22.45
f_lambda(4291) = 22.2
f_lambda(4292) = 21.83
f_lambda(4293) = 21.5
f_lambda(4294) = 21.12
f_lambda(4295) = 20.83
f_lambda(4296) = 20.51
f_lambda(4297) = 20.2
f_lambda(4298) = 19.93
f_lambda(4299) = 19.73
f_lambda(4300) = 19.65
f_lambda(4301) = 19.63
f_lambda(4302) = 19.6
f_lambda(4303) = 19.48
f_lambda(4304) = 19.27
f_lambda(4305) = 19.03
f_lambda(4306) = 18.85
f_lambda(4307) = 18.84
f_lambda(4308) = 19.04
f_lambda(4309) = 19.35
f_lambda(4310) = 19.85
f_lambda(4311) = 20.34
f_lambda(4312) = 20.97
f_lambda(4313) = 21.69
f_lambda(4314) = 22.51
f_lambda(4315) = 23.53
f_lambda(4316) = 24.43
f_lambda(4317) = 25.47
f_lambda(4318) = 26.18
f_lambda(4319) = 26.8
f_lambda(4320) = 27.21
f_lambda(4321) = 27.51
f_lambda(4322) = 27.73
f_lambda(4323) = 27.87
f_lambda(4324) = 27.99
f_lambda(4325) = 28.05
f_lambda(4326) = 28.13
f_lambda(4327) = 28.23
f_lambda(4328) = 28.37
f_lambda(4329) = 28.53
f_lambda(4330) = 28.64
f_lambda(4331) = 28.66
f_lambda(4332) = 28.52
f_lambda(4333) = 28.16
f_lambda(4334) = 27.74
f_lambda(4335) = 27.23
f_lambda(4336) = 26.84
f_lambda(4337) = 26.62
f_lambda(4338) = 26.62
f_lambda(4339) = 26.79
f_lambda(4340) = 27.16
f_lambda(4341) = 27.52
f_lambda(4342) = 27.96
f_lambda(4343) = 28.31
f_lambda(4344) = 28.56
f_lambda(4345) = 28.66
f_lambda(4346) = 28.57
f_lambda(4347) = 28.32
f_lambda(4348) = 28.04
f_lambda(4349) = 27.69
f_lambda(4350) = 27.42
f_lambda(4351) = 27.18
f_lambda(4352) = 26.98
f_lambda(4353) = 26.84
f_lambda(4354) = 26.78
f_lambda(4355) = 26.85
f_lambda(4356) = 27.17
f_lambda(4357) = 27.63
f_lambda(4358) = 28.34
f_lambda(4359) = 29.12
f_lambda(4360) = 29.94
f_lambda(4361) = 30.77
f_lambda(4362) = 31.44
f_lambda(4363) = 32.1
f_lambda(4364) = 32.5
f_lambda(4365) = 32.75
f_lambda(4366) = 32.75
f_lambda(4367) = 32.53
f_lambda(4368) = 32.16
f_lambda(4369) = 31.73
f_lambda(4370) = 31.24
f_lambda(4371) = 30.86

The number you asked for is 6.3 angstroms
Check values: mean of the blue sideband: 23.9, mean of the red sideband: 28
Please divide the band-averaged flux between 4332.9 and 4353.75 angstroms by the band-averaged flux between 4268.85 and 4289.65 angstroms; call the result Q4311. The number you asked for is 1.18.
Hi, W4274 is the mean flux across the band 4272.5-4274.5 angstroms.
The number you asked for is 23.4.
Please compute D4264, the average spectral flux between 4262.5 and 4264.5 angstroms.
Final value 25.9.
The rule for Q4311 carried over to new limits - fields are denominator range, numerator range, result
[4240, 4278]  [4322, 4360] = 1.13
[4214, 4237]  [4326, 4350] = 1.24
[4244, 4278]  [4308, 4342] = 1.05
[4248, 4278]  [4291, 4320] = 0.85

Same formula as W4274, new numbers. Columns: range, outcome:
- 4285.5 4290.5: 22.5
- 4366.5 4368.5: 32.3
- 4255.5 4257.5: 26.2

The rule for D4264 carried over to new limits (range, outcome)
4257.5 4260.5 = 26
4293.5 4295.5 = 21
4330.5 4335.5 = 28.1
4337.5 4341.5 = 27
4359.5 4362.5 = 30.7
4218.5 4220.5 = 23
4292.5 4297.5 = 20.8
